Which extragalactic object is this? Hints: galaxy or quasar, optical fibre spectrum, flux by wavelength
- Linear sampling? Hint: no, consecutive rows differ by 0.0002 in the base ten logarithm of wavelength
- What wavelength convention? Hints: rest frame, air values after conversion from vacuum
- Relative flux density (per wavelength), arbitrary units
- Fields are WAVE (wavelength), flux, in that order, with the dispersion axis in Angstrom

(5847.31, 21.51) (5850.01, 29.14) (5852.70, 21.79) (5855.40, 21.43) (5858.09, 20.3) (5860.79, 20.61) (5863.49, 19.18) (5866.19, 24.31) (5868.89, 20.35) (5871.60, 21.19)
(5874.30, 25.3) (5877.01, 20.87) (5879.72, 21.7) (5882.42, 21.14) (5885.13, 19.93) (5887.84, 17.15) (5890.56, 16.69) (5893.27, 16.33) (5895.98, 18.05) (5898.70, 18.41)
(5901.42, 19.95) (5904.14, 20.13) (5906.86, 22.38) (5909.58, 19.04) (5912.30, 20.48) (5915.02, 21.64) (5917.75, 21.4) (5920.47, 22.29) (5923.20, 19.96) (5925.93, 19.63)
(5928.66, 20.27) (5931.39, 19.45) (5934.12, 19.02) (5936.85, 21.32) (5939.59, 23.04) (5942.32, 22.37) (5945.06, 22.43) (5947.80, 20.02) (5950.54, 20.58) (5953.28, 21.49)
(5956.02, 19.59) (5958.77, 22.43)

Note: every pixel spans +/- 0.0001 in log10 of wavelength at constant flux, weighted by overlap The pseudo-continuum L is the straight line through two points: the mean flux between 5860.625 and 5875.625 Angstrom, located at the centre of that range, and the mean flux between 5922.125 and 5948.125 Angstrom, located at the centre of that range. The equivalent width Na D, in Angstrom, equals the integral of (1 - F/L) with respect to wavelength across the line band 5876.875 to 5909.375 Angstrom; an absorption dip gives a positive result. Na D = 3.3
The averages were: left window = 21.9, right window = 20.8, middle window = 19.3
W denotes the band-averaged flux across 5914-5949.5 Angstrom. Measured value 21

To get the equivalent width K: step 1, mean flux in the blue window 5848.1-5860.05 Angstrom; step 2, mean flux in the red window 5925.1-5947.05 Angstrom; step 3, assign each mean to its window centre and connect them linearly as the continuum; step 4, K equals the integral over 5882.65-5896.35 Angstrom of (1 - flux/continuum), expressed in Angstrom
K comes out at 2.61 Angstrom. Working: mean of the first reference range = 23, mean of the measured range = 17.9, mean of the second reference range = 21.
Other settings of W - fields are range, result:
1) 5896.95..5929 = 20.4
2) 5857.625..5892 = 20.7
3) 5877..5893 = 19.3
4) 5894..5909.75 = 19.6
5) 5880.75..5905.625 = 18.7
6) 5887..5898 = 17.1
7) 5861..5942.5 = 20.4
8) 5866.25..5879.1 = 22.1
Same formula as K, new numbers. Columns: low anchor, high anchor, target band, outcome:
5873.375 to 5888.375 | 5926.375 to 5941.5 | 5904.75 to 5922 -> -0.27 Angstrom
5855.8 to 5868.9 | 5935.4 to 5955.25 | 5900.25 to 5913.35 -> 0.56 Angstrom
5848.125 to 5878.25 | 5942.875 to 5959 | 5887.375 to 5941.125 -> 4.08 Angstrom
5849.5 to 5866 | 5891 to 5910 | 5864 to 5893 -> -0.13 Angstrom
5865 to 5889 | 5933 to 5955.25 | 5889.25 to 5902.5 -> 2.16 Angstrom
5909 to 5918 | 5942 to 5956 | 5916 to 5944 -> -0.01 Angstrom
